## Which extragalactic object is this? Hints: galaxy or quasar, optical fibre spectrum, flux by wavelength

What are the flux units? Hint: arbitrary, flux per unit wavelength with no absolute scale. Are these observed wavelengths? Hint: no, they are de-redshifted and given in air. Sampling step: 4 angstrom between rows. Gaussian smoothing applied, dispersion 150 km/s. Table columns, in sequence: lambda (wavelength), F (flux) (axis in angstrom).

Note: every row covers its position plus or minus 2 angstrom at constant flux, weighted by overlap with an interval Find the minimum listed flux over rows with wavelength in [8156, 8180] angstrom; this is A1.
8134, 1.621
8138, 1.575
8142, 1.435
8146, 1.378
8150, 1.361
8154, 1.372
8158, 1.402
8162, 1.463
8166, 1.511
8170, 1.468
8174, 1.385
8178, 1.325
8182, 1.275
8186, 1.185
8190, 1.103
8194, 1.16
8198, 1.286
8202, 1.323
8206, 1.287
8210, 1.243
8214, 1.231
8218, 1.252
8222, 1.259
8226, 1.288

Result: 1.325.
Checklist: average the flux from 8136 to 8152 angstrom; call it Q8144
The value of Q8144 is 1.44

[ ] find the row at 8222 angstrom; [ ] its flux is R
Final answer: 1.259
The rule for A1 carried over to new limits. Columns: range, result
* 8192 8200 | 1.16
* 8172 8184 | 1.275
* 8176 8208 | 1.103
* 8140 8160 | 1.361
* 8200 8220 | 1.231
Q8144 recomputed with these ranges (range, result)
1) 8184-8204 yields 1.21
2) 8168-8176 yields 1.43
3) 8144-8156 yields 1.37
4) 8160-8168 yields 1.49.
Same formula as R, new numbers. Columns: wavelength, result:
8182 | 1.275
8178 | 1.325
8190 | 1.103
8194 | 1.16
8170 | 1.468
